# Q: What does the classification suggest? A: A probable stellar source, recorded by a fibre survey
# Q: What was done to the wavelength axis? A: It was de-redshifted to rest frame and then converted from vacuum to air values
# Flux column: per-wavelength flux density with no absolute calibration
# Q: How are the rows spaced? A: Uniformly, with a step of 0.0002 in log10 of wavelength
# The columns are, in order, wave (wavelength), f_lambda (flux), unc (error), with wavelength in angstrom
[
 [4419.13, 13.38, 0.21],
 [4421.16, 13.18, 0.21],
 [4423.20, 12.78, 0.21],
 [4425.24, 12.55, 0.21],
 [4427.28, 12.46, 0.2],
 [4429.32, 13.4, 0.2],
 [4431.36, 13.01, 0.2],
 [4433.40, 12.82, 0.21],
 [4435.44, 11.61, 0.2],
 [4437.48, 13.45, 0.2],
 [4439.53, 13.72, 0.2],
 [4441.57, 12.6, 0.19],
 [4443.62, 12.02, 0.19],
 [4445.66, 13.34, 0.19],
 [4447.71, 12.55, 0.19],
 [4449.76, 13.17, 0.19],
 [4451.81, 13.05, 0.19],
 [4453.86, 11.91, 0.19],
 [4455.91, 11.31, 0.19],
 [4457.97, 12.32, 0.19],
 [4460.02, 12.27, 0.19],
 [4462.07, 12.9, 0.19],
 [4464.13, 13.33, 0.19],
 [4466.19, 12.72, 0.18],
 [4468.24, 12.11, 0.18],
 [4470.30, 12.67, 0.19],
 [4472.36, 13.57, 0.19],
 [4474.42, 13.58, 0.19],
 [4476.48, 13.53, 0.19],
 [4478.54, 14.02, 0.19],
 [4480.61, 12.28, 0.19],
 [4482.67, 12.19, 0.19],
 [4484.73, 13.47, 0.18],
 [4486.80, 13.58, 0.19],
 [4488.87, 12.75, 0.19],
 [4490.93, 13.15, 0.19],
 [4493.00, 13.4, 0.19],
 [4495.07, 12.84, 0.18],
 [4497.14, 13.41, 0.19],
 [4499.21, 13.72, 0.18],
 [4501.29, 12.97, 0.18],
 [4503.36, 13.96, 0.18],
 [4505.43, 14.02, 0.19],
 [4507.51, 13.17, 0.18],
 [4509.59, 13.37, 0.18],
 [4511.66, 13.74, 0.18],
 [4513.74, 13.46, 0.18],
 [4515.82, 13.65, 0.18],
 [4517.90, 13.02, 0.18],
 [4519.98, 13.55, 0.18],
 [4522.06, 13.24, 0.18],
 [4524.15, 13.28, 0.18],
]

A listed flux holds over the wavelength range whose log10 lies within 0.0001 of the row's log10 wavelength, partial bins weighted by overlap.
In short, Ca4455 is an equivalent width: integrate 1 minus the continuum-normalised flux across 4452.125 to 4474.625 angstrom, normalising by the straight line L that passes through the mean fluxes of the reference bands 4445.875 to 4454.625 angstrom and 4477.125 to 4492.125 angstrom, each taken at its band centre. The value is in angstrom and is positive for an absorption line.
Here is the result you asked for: 0.5 angstrom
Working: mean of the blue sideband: 12.7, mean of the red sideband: 13.1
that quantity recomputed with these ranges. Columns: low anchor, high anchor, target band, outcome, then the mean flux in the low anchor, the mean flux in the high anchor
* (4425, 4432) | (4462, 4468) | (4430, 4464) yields 0.59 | 12.9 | 12.9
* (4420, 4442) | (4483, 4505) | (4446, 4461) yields 0.72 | 12.9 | 13.3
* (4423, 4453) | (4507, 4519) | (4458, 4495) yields 0.35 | 12.8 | 13.4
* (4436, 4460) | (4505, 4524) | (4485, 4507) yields -0.27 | 12.6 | 13.4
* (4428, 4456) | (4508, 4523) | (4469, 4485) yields -0.07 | 12.8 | 13.4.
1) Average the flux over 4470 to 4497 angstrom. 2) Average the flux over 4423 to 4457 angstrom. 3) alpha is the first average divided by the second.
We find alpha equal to 1.0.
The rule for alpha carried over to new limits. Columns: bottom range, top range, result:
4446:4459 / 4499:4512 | 1.09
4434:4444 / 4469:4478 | 1.05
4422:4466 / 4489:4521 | 1.06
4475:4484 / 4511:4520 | 1.03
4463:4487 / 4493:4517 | 1.03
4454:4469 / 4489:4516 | 1.08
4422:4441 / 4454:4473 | 0.97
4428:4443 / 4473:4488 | 1.03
